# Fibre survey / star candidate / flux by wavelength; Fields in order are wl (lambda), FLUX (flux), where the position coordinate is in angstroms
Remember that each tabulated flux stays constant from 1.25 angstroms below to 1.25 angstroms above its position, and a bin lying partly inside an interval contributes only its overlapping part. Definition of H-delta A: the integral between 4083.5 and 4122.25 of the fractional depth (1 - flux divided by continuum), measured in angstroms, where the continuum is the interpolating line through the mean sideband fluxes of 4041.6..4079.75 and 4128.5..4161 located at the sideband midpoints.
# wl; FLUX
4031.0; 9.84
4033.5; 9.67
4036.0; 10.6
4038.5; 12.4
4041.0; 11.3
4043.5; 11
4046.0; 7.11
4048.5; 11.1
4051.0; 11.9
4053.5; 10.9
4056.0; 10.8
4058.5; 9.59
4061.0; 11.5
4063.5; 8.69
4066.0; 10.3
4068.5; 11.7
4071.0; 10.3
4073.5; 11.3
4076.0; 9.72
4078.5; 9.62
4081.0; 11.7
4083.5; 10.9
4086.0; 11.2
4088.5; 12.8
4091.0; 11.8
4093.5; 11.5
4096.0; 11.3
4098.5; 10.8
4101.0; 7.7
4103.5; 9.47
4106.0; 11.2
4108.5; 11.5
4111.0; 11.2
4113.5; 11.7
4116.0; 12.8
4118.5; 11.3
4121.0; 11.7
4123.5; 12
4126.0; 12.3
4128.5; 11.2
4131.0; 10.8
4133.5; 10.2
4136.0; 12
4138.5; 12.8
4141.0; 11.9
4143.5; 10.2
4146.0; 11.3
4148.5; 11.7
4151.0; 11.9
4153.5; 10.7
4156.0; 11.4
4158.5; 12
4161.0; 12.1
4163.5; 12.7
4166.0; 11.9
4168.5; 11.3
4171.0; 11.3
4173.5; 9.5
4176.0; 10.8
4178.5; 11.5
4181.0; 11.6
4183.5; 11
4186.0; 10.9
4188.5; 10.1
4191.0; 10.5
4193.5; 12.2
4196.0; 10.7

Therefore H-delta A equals -1.0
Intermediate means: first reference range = 10.4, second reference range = 11.4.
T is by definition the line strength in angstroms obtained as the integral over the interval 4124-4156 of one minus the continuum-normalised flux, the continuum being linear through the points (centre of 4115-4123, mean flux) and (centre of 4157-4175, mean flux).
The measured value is 0.85 angstroms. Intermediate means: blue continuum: 11.9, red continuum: 11.5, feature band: 11.4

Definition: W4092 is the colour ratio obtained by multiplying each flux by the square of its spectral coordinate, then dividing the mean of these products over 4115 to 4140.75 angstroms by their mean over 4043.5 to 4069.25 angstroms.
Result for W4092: 1.17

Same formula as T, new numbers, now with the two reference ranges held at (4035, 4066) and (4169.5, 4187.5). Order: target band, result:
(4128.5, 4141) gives -0.8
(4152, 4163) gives -0.8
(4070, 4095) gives -1.0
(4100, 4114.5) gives 0.3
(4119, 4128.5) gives -0.9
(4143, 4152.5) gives -0.4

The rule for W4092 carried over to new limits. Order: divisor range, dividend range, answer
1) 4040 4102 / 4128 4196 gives 1.11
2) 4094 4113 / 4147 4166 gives 1.15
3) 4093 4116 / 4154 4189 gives 1.08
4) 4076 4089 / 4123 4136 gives 1.05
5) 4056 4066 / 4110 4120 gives 1.20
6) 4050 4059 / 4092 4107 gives 0.97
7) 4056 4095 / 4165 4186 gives 1.07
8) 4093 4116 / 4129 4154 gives 1.07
